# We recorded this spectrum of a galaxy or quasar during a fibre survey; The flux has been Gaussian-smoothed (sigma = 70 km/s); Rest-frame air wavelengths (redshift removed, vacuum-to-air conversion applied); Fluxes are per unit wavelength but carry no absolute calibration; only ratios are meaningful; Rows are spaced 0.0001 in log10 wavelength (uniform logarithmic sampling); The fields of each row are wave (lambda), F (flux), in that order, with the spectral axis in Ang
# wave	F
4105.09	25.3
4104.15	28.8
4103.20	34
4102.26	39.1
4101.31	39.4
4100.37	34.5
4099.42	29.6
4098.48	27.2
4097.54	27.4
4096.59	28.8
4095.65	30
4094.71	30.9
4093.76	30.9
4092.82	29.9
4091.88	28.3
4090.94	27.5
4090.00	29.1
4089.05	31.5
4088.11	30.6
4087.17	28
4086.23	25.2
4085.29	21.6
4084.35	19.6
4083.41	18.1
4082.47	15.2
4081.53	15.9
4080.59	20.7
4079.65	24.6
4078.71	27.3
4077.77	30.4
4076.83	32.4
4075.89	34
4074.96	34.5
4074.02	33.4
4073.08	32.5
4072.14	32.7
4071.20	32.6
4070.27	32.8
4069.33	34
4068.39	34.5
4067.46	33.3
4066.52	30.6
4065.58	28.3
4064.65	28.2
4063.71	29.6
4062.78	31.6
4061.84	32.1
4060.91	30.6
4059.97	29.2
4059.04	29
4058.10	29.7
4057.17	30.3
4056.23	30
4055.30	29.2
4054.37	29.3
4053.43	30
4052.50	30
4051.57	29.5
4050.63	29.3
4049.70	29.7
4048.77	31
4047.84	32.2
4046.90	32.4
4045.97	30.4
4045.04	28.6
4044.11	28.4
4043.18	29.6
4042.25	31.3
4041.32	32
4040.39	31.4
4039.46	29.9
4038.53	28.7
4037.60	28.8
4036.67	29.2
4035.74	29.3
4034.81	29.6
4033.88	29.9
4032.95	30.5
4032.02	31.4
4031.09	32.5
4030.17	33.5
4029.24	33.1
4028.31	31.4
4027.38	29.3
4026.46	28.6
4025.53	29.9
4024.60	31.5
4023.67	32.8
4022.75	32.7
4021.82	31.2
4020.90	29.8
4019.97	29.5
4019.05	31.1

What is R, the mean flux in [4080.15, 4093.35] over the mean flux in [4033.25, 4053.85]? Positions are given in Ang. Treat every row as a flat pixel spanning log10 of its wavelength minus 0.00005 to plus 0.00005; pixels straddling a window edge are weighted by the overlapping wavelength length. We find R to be 0.81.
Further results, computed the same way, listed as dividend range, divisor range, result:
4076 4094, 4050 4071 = 0.84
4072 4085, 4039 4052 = 0.86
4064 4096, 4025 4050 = 0.94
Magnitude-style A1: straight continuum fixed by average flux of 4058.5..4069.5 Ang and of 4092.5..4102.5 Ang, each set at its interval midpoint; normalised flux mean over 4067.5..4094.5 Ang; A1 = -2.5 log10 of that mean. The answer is 0.11 mag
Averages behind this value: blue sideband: 30.8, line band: 28.2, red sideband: 31.4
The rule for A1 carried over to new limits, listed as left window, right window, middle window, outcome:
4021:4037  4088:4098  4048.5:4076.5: -0.03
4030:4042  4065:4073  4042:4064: 0.05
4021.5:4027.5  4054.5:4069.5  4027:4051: 0.01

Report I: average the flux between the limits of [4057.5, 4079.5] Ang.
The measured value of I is 31.3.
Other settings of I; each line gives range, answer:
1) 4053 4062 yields 29.9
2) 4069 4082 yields 29.8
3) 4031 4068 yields 30.1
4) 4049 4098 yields 28.9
